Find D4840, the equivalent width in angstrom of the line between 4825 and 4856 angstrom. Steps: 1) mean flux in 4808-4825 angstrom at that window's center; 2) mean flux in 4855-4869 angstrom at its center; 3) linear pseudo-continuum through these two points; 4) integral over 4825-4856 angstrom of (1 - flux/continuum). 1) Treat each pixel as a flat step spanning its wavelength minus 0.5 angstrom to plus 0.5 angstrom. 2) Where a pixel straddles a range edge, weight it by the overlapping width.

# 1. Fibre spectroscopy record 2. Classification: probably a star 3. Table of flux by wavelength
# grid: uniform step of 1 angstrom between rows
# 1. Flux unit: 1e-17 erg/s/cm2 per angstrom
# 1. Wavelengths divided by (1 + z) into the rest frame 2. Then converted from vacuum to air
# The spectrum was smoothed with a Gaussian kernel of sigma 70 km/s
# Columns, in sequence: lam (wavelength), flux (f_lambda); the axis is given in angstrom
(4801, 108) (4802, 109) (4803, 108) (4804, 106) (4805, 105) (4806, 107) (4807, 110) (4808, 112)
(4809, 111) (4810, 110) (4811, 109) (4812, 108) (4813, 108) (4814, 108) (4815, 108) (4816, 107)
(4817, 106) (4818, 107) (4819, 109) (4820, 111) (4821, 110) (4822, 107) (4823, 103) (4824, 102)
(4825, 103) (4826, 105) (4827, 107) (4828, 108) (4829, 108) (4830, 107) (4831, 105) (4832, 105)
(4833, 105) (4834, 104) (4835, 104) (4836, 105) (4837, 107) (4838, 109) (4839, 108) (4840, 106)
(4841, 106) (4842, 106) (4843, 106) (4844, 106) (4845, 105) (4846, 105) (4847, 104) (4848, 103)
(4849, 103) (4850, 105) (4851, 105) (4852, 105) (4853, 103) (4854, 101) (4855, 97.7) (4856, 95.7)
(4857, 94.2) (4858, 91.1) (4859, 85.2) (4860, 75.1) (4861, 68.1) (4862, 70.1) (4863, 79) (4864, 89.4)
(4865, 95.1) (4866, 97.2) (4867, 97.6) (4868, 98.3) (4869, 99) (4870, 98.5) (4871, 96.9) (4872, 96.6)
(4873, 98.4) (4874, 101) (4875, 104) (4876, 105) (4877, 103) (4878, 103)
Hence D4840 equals -2.4 angstrom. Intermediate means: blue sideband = 108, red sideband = 88.2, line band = 105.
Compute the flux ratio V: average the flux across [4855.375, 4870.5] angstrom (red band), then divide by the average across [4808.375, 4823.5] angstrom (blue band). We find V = 0.82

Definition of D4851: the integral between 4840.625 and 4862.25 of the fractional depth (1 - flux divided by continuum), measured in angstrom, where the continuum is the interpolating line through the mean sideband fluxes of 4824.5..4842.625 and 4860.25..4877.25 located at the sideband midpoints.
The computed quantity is 0.50 angstrom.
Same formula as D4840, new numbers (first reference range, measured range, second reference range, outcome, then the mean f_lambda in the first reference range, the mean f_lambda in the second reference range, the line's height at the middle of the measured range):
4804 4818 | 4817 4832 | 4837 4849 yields 0.1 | 108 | 106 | 107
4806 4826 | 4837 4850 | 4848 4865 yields -1.1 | 108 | 92.2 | 97.2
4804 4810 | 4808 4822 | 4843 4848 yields -0.1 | 109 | 105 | 108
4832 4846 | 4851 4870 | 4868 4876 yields 1.9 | 106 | 99.5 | 102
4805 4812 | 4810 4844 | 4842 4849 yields 0.1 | 109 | 105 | 107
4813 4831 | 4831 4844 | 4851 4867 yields -0.8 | 107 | 90.5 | 100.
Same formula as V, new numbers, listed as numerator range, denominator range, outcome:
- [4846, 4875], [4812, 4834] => 0.89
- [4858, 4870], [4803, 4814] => 0.81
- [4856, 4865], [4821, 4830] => 0.79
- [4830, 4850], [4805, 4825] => 0.98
